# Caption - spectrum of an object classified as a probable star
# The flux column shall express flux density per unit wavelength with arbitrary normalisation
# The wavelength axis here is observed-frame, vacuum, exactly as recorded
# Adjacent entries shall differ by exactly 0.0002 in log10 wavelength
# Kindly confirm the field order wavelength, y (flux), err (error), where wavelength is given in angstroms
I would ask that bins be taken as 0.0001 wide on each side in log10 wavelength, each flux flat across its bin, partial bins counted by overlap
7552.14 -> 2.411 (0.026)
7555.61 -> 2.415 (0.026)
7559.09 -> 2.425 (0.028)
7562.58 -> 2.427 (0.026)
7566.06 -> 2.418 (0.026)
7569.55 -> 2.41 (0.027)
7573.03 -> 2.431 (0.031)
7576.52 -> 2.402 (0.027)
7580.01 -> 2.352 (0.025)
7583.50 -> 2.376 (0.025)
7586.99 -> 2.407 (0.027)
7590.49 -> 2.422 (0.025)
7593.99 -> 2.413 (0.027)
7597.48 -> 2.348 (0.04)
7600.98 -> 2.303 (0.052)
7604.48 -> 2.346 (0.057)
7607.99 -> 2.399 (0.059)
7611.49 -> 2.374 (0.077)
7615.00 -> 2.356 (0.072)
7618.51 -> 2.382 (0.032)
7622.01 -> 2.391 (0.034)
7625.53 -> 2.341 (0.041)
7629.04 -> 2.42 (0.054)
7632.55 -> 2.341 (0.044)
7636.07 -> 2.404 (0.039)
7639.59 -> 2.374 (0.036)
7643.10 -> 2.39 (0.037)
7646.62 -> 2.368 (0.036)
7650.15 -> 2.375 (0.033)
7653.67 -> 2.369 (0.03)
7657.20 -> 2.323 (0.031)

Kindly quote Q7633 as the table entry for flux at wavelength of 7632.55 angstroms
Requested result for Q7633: 2.341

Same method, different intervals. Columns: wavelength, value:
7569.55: 2.41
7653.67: 2.369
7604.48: 2.346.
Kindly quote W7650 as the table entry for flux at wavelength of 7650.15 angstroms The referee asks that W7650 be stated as 2.375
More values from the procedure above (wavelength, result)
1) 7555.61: 2.415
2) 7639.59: 2.374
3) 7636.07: 2.404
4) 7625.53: 2.341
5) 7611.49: 2.374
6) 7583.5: 2.376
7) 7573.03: 2.431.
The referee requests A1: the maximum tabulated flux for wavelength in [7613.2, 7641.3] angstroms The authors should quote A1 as 2.42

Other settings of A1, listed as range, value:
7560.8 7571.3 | 2.427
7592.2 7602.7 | 2.413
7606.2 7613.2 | 2.399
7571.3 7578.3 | 2.431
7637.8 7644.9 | 2.39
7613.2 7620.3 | 2.382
